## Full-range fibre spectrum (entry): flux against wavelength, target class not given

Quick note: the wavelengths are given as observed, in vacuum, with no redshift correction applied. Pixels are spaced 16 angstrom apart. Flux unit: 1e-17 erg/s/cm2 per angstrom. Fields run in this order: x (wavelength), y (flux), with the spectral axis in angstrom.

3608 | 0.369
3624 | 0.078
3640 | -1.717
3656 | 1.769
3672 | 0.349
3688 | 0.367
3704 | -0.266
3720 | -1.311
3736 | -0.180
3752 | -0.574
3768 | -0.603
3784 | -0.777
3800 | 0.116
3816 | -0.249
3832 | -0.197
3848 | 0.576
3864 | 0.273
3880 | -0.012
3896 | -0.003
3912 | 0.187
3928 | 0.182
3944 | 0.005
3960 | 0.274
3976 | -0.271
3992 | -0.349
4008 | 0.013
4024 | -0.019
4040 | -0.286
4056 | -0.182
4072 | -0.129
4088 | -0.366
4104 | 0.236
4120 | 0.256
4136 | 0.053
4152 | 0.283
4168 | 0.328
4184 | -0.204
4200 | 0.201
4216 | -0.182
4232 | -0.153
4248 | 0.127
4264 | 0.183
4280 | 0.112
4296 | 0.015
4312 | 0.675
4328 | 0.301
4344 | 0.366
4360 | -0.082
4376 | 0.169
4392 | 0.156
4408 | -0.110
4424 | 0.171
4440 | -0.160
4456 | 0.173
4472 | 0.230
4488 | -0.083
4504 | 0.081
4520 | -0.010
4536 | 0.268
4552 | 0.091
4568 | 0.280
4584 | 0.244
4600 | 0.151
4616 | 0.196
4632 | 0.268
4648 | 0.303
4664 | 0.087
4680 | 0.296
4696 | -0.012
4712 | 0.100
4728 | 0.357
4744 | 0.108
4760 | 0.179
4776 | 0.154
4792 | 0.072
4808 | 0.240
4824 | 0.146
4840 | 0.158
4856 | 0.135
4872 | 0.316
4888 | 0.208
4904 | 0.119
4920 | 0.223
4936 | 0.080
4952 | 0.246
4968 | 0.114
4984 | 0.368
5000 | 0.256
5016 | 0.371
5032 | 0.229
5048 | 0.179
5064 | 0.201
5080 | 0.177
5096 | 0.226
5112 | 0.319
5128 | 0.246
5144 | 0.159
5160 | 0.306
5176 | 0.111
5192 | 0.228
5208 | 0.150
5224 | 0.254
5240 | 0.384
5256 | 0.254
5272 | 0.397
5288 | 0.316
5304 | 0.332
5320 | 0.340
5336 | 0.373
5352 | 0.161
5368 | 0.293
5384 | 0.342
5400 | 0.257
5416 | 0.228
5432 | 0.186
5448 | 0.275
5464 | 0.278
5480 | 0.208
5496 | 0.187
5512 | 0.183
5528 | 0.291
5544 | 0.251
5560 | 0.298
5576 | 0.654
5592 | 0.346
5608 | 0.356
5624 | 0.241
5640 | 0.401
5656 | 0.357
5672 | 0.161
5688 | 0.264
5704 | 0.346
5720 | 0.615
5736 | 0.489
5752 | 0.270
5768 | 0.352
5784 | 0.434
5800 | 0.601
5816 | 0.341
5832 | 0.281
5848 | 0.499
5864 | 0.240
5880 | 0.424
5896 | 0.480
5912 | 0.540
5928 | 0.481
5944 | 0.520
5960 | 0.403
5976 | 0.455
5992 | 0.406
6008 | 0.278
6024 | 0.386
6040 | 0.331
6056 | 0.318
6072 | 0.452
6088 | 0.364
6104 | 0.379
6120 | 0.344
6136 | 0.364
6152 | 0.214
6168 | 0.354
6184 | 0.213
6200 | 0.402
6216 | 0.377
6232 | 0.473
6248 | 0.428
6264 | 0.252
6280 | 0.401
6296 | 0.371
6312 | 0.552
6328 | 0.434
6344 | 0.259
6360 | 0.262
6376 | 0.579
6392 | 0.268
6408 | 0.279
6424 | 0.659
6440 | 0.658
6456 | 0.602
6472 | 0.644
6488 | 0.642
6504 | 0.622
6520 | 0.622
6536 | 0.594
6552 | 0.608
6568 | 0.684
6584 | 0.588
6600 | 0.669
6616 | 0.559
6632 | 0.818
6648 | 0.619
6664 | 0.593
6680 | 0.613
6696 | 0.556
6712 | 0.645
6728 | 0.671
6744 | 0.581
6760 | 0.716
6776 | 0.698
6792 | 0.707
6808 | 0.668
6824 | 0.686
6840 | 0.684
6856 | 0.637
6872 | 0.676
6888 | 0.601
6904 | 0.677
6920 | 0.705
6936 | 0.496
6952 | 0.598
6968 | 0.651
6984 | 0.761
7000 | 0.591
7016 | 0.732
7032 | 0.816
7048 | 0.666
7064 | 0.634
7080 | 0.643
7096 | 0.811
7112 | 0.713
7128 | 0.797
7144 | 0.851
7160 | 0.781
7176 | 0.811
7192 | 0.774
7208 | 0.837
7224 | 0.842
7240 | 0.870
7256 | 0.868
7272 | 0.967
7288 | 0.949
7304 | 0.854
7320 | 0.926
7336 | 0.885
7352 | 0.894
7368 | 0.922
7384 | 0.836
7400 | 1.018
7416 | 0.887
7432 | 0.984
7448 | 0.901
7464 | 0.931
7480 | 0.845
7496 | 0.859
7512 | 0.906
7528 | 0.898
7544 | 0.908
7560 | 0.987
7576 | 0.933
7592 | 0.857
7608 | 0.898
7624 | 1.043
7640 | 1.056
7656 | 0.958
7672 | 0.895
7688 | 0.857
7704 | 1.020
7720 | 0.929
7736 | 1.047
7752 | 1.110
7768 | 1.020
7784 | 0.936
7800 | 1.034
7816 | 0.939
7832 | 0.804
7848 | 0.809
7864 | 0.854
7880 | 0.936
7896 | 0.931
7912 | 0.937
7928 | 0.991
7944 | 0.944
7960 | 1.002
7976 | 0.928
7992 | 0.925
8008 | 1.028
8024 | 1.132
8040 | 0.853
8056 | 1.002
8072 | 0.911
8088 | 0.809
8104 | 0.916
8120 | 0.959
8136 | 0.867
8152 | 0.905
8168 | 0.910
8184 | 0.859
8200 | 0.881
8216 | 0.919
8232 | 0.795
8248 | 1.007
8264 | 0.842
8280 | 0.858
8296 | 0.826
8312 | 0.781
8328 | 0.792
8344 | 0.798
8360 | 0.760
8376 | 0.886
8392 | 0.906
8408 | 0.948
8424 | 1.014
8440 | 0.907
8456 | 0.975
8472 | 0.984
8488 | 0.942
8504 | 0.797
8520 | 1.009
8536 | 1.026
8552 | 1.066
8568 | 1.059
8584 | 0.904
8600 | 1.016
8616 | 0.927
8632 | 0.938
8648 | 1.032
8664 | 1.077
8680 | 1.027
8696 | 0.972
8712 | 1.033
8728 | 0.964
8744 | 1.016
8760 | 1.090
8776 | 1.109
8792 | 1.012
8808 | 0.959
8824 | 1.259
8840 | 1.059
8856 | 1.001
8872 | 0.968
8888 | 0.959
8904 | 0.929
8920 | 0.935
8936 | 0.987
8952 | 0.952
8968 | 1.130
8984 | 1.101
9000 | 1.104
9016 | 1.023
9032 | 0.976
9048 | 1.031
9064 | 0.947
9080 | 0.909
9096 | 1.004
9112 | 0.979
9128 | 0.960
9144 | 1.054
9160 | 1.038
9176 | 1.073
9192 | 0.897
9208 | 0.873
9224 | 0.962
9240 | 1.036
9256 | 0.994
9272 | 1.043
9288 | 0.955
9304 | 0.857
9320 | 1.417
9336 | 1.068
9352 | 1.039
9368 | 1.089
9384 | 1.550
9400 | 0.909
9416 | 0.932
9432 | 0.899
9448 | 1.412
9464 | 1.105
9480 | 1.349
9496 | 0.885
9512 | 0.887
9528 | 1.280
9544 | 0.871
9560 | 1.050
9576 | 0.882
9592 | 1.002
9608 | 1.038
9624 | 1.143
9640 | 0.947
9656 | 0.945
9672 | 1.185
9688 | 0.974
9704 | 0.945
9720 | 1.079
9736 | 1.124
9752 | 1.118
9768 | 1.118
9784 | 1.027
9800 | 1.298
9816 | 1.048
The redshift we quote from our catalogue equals 0.612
